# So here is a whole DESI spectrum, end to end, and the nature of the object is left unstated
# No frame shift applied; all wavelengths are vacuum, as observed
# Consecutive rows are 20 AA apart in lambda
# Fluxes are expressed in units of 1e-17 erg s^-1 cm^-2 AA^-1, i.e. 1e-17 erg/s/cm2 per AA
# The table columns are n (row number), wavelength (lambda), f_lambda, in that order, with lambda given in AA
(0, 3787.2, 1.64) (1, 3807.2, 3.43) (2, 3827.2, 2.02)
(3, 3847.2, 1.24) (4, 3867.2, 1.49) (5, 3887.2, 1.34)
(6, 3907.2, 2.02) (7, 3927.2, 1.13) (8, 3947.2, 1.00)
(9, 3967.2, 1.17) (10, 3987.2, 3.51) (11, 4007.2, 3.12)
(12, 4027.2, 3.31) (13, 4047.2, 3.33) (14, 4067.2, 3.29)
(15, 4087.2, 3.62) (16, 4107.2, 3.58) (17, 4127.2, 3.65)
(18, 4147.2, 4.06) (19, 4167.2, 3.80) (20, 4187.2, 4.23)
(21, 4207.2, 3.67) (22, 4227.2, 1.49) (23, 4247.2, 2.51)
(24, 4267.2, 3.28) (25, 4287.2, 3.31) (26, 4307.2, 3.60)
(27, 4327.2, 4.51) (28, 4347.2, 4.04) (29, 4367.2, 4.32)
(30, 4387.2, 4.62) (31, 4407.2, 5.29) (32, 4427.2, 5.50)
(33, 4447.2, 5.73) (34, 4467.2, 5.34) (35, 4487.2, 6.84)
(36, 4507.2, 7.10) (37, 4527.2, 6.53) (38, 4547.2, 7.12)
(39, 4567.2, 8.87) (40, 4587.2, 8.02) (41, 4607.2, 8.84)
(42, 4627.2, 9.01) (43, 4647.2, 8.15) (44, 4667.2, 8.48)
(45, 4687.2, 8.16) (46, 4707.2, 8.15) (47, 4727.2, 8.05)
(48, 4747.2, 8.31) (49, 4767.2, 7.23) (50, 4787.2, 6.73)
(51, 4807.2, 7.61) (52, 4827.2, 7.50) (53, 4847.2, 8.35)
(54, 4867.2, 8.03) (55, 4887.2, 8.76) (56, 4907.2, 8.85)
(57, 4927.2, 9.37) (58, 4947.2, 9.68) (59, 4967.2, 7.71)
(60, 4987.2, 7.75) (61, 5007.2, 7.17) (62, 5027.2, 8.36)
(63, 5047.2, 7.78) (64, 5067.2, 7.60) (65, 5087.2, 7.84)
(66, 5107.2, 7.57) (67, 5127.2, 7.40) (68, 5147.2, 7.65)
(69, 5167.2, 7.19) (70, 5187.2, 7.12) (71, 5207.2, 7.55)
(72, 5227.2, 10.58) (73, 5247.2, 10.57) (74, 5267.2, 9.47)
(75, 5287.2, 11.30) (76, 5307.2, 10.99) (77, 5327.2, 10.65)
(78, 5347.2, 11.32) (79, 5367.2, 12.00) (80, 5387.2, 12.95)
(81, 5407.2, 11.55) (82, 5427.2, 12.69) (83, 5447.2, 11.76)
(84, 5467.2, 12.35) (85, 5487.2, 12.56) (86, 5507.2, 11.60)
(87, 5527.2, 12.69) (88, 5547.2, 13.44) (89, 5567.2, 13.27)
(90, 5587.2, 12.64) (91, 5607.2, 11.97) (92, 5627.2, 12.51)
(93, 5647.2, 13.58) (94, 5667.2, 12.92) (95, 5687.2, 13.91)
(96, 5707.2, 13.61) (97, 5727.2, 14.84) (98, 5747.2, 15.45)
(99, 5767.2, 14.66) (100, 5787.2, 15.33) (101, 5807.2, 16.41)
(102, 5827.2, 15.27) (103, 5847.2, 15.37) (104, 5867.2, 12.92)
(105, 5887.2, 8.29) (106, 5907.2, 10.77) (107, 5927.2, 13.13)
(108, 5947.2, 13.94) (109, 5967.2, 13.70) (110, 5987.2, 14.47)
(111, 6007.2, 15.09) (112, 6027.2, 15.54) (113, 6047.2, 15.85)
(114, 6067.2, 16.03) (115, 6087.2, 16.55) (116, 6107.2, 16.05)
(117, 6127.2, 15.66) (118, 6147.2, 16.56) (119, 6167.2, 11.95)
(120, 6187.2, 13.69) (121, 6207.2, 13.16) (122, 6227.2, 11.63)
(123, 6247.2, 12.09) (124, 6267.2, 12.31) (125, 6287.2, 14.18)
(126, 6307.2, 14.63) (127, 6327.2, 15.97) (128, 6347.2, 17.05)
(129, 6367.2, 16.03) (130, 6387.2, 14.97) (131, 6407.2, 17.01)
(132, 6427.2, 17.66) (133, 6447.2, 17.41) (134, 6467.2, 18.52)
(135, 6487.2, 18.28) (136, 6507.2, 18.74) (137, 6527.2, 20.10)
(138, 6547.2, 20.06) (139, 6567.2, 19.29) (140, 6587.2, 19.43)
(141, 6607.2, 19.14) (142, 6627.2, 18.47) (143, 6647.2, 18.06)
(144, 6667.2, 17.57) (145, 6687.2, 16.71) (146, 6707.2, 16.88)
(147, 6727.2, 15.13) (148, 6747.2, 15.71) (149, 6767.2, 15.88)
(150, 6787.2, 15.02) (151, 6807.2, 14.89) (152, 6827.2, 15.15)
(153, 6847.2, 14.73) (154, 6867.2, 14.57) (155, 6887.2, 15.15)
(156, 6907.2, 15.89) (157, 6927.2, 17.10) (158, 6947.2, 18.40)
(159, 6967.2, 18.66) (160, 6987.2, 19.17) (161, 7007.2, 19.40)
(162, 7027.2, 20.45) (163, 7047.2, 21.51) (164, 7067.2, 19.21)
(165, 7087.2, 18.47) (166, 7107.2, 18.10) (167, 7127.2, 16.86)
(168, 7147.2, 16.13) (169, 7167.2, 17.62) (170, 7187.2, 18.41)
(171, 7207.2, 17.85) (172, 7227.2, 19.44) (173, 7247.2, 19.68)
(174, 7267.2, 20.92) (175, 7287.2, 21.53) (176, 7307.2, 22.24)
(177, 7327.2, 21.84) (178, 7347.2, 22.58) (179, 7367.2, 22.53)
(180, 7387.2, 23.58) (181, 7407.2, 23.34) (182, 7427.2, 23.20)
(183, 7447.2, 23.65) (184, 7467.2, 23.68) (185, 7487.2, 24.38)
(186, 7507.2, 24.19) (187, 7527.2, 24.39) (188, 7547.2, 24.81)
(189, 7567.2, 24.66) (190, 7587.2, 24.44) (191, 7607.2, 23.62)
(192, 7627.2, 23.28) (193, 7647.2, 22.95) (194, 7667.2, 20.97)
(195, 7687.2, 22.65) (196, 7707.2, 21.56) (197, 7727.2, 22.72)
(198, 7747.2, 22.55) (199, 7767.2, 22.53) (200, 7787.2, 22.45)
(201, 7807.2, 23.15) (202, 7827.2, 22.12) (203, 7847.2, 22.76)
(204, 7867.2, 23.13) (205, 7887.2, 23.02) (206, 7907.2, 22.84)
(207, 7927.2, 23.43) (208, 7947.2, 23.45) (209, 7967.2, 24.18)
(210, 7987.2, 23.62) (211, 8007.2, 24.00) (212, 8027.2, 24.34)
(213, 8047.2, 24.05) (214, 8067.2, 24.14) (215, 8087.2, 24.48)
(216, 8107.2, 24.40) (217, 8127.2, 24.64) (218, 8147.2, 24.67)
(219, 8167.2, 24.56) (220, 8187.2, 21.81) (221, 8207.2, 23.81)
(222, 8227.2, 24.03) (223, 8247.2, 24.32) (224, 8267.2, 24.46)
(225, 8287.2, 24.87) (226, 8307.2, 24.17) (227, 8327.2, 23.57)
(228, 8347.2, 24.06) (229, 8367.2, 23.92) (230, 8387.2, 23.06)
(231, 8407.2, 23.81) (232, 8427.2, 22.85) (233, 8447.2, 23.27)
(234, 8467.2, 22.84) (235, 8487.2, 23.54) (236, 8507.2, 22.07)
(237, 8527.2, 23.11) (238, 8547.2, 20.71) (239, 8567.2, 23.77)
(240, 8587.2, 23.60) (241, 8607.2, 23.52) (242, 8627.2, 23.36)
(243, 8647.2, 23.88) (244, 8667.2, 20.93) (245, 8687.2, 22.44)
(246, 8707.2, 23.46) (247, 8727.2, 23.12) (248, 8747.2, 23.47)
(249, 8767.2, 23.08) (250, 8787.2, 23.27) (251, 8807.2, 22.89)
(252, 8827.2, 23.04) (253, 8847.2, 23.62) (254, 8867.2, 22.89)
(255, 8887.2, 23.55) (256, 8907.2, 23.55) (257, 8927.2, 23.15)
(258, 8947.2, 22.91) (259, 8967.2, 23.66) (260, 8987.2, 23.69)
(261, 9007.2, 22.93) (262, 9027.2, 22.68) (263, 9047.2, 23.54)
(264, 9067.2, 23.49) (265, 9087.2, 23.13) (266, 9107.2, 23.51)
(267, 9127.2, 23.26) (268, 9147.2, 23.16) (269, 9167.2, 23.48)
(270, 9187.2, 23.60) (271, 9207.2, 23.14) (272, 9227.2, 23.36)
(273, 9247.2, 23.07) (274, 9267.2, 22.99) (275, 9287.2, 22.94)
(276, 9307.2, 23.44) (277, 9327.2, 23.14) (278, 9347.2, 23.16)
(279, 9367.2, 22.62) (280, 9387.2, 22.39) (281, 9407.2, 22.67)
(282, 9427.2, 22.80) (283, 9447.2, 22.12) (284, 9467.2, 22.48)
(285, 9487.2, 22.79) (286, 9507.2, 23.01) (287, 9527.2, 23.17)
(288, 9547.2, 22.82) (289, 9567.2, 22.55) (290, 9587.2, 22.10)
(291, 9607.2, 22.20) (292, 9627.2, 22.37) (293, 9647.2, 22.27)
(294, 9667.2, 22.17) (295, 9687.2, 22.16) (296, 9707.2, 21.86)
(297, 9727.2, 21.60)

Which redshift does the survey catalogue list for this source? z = 0.000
